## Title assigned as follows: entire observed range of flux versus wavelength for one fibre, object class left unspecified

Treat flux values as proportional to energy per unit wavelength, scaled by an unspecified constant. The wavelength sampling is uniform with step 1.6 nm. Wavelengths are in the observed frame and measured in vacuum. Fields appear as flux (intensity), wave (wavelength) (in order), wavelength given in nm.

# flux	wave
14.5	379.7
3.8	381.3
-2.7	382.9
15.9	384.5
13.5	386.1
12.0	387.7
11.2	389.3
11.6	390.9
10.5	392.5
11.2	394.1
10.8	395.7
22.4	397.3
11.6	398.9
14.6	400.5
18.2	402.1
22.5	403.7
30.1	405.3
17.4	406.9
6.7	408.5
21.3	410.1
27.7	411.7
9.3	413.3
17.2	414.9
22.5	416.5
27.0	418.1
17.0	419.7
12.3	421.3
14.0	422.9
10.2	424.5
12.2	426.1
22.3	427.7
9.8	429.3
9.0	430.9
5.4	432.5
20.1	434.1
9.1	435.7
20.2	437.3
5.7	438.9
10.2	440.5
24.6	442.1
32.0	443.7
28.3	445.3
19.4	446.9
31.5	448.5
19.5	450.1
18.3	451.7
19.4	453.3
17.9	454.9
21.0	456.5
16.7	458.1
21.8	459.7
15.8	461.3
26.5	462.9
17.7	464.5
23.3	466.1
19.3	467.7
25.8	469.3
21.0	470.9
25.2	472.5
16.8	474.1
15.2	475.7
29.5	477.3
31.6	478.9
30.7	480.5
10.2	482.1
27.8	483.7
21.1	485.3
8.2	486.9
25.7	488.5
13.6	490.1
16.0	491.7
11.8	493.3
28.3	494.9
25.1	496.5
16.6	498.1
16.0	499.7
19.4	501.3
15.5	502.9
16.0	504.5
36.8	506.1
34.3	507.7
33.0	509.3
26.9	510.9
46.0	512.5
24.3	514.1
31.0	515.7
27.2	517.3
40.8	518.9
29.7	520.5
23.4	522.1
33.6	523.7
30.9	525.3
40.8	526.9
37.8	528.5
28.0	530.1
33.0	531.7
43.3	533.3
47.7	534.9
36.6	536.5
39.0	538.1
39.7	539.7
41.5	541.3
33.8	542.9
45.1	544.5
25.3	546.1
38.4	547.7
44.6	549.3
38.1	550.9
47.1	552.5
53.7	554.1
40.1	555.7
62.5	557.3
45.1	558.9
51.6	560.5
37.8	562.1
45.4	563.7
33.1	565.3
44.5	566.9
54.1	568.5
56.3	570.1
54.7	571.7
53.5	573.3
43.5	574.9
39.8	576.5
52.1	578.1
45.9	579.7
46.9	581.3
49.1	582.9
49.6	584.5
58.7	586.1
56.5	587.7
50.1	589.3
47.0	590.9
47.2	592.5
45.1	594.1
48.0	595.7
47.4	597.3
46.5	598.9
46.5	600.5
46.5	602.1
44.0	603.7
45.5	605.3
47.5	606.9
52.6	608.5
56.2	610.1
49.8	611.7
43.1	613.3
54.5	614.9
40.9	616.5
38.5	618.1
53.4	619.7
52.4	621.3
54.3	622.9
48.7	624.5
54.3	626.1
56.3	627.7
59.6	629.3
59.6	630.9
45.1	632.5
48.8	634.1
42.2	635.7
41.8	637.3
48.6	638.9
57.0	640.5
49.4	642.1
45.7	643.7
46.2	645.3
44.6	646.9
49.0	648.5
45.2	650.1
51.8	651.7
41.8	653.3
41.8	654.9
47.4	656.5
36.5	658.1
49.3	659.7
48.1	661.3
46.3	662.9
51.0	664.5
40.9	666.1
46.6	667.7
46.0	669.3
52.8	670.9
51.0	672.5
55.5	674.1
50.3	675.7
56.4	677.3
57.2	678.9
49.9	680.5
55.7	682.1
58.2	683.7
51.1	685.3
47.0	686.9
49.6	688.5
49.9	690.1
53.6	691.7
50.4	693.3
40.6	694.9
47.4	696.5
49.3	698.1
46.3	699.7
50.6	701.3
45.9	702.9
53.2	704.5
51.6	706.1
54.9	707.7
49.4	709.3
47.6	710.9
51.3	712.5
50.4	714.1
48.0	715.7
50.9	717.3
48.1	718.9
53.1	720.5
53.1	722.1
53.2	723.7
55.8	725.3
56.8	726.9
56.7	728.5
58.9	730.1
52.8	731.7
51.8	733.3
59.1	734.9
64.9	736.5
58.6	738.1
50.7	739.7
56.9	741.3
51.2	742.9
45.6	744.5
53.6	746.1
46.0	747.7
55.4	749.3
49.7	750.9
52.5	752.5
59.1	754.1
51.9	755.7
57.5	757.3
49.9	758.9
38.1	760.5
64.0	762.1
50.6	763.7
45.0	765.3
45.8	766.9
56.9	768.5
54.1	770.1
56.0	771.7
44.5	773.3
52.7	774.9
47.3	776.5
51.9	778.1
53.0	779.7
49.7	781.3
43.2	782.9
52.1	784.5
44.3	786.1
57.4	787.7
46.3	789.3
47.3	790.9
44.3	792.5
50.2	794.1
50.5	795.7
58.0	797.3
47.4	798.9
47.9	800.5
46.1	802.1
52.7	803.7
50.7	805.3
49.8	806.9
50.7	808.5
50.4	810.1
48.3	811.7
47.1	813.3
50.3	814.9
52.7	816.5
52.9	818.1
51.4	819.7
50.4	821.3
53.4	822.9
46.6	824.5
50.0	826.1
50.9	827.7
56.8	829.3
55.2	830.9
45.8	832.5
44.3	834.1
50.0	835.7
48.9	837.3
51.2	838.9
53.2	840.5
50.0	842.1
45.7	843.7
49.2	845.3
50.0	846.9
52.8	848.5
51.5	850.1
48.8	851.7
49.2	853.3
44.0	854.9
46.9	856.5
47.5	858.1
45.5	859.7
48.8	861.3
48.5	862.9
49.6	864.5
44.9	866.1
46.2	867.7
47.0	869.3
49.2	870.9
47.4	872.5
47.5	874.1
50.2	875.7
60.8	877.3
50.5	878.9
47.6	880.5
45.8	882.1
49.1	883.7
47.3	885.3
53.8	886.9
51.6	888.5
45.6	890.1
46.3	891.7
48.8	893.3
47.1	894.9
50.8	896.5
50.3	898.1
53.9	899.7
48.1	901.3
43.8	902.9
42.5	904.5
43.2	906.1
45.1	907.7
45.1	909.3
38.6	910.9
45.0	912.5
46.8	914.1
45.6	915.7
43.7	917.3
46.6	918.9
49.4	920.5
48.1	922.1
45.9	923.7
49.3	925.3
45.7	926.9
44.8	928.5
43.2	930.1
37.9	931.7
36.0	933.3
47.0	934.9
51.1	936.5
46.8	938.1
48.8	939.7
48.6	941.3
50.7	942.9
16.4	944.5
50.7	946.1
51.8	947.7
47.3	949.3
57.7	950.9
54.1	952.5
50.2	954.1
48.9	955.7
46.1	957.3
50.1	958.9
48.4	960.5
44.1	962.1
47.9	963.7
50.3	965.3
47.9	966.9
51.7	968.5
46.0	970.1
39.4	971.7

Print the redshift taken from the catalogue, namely 0.27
